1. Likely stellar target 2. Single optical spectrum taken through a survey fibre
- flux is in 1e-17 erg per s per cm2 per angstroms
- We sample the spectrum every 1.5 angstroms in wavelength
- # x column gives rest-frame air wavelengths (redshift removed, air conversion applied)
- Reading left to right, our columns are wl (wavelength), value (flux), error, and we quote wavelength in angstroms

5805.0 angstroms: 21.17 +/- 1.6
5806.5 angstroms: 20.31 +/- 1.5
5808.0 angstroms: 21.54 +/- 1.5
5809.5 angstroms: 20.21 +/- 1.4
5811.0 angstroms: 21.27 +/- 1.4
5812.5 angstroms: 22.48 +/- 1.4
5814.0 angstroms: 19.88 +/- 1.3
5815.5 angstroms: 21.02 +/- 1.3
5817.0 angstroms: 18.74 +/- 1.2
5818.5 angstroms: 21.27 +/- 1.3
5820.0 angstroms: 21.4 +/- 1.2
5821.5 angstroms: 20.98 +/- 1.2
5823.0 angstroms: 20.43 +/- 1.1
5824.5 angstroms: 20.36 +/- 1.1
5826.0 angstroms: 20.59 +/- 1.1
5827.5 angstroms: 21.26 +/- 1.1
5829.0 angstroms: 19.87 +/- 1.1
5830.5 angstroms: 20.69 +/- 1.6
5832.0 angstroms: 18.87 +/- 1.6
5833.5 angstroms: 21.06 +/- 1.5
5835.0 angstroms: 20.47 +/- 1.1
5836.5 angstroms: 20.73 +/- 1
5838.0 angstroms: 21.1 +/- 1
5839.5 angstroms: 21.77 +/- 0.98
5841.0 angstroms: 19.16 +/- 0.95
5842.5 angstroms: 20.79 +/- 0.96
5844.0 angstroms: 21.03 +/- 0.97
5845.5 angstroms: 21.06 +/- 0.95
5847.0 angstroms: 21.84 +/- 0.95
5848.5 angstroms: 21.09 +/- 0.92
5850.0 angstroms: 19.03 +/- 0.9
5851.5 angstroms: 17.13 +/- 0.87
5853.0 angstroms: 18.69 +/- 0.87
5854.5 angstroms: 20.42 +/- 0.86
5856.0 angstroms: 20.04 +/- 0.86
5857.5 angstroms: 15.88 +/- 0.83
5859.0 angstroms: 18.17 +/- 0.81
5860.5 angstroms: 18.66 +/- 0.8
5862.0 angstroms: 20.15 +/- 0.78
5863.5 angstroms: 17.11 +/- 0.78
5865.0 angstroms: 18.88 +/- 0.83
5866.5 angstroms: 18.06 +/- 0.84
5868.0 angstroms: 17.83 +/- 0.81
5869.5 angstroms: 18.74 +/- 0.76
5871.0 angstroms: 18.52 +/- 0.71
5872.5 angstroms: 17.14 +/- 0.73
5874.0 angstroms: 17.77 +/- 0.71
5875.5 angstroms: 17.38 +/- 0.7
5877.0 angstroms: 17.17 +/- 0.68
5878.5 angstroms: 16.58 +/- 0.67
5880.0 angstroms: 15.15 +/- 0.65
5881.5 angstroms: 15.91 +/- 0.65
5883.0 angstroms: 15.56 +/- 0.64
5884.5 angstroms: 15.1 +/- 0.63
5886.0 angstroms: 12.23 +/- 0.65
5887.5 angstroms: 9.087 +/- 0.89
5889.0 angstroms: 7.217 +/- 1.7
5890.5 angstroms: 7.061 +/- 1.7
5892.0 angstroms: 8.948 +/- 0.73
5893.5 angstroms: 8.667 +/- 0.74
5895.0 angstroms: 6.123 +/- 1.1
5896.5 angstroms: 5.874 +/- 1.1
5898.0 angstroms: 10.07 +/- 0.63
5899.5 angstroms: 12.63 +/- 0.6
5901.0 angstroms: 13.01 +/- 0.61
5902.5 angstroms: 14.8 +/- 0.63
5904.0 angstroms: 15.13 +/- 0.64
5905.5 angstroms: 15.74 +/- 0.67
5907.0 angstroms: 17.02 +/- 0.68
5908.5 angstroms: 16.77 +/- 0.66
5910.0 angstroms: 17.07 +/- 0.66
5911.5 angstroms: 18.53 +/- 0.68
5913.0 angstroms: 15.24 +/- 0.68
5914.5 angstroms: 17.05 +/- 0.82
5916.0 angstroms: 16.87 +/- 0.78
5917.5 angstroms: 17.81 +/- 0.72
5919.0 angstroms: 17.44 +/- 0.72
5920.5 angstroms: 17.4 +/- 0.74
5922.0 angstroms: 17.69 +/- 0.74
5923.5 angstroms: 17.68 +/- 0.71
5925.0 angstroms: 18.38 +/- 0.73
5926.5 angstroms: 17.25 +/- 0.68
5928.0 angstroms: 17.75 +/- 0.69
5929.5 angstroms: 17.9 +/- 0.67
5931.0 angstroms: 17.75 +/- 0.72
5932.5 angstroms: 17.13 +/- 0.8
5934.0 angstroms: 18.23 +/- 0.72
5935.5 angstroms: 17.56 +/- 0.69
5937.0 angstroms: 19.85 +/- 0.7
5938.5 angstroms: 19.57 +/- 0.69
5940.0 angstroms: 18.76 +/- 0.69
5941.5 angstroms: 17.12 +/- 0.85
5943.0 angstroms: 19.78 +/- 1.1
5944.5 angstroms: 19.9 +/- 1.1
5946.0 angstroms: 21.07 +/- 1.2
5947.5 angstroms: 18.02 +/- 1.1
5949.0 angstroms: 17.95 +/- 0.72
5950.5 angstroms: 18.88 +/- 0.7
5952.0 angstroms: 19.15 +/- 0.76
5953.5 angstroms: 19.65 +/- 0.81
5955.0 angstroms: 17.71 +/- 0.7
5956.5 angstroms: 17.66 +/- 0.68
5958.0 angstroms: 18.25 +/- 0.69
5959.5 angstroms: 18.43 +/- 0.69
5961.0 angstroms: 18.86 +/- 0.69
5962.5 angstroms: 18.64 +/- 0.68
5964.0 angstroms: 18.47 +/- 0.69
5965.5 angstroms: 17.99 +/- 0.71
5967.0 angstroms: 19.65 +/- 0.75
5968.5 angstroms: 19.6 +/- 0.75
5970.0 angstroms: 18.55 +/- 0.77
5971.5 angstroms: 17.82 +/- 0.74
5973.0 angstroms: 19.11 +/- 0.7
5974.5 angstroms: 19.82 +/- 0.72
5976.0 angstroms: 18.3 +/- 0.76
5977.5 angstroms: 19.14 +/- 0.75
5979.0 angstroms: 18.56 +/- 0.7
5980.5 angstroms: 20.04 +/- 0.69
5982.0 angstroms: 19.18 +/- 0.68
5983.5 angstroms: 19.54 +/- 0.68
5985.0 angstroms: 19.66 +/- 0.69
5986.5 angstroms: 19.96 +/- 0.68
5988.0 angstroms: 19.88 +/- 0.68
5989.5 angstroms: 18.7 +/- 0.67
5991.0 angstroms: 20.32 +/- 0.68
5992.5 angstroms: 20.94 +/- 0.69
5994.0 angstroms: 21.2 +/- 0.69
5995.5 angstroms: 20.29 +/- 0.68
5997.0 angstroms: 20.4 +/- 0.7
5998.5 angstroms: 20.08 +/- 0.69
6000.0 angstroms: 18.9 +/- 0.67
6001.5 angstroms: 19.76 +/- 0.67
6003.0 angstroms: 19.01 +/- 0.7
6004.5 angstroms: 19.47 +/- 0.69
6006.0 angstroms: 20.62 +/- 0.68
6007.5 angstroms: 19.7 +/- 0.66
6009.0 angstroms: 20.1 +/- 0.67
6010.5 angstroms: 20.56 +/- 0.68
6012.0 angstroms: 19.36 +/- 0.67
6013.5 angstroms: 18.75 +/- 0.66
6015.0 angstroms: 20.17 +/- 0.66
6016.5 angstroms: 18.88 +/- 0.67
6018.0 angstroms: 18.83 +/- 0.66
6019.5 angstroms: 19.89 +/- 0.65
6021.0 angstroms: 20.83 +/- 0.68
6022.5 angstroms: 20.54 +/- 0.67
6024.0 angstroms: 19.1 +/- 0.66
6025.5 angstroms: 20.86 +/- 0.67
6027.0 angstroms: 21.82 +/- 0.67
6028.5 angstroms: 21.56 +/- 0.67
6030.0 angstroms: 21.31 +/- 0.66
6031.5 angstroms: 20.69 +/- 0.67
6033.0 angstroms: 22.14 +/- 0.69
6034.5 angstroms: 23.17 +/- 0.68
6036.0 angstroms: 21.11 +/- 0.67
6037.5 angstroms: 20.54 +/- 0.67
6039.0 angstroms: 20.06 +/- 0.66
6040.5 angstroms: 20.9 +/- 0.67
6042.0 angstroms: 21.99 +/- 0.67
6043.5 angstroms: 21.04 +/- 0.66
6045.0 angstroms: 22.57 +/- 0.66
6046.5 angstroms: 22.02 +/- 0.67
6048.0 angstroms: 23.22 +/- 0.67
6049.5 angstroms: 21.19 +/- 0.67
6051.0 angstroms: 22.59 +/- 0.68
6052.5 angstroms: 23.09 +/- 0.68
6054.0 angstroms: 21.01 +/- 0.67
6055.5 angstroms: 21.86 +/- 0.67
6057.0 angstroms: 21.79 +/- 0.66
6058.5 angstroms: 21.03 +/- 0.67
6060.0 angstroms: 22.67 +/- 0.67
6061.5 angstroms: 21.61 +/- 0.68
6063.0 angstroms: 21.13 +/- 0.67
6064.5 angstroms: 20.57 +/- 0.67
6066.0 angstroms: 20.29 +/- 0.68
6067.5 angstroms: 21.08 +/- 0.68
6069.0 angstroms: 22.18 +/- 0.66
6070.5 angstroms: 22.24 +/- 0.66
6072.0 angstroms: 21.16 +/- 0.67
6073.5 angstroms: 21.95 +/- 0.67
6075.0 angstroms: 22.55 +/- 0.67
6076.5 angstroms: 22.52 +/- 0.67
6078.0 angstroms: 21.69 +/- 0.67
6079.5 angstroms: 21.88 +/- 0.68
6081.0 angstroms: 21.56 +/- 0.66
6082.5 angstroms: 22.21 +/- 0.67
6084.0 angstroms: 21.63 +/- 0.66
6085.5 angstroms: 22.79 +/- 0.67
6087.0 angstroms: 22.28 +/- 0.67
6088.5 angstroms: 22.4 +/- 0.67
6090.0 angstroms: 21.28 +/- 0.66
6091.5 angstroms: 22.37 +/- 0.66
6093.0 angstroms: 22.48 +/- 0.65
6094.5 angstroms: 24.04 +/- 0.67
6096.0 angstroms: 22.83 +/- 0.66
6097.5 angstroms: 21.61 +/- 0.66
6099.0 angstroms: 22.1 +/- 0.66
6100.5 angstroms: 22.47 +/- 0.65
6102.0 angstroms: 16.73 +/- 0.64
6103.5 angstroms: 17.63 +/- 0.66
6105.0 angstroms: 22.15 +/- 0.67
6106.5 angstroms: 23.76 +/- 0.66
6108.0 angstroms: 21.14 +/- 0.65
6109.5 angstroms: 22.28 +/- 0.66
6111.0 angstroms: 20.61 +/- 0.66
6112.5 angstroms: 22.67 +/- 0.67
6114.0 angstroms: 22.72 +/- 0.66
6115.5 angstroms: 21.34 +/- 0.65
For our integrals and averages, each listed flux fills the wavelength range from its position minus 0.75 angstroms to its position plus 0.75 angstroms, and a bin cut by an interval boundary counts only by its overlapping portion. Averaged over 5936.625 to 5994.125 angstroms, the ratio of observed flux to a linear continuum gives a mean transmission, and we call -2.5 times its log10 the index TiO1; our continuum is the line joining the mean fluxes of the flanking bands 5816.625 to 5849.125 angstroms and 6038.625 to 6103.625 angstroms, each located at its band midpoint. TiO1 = 0.12 mag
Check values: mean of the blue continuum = 20.7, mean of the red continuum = 21.7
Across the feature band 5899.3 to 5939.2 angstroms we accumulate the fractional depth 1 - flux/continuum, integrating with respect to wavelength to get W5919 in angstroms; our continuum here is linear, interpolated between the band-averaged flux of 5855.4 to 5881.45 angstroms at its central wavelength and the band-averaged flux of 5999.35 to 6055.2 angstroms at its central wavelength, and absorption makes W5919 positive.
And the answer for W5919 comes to 3.56 angstroms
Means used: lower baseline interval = 17.8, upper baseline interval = 20.8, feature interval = 17.1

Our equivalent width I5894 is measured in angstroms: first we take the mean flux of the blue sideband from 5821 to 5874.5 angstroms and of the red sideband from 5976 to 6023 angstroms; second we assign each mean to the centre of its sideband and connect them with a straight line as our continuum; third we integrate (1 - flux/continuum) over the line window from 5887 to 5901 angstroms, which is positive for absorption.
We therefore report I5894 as 7.8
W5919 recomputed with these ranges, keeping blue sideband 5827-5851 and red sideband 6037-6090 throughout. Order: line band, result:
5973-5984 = 1.1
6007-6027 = 1.5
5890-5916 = 9.7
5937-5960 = 2.5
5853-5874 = 2.3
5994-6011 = 1.2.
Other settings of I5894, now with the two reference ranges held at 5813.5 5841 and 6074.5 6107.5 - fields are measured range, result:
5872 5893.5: 7.5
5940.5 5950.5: 1.0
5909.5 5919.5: 1.8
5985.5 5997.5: 0.7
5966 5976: 1.1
